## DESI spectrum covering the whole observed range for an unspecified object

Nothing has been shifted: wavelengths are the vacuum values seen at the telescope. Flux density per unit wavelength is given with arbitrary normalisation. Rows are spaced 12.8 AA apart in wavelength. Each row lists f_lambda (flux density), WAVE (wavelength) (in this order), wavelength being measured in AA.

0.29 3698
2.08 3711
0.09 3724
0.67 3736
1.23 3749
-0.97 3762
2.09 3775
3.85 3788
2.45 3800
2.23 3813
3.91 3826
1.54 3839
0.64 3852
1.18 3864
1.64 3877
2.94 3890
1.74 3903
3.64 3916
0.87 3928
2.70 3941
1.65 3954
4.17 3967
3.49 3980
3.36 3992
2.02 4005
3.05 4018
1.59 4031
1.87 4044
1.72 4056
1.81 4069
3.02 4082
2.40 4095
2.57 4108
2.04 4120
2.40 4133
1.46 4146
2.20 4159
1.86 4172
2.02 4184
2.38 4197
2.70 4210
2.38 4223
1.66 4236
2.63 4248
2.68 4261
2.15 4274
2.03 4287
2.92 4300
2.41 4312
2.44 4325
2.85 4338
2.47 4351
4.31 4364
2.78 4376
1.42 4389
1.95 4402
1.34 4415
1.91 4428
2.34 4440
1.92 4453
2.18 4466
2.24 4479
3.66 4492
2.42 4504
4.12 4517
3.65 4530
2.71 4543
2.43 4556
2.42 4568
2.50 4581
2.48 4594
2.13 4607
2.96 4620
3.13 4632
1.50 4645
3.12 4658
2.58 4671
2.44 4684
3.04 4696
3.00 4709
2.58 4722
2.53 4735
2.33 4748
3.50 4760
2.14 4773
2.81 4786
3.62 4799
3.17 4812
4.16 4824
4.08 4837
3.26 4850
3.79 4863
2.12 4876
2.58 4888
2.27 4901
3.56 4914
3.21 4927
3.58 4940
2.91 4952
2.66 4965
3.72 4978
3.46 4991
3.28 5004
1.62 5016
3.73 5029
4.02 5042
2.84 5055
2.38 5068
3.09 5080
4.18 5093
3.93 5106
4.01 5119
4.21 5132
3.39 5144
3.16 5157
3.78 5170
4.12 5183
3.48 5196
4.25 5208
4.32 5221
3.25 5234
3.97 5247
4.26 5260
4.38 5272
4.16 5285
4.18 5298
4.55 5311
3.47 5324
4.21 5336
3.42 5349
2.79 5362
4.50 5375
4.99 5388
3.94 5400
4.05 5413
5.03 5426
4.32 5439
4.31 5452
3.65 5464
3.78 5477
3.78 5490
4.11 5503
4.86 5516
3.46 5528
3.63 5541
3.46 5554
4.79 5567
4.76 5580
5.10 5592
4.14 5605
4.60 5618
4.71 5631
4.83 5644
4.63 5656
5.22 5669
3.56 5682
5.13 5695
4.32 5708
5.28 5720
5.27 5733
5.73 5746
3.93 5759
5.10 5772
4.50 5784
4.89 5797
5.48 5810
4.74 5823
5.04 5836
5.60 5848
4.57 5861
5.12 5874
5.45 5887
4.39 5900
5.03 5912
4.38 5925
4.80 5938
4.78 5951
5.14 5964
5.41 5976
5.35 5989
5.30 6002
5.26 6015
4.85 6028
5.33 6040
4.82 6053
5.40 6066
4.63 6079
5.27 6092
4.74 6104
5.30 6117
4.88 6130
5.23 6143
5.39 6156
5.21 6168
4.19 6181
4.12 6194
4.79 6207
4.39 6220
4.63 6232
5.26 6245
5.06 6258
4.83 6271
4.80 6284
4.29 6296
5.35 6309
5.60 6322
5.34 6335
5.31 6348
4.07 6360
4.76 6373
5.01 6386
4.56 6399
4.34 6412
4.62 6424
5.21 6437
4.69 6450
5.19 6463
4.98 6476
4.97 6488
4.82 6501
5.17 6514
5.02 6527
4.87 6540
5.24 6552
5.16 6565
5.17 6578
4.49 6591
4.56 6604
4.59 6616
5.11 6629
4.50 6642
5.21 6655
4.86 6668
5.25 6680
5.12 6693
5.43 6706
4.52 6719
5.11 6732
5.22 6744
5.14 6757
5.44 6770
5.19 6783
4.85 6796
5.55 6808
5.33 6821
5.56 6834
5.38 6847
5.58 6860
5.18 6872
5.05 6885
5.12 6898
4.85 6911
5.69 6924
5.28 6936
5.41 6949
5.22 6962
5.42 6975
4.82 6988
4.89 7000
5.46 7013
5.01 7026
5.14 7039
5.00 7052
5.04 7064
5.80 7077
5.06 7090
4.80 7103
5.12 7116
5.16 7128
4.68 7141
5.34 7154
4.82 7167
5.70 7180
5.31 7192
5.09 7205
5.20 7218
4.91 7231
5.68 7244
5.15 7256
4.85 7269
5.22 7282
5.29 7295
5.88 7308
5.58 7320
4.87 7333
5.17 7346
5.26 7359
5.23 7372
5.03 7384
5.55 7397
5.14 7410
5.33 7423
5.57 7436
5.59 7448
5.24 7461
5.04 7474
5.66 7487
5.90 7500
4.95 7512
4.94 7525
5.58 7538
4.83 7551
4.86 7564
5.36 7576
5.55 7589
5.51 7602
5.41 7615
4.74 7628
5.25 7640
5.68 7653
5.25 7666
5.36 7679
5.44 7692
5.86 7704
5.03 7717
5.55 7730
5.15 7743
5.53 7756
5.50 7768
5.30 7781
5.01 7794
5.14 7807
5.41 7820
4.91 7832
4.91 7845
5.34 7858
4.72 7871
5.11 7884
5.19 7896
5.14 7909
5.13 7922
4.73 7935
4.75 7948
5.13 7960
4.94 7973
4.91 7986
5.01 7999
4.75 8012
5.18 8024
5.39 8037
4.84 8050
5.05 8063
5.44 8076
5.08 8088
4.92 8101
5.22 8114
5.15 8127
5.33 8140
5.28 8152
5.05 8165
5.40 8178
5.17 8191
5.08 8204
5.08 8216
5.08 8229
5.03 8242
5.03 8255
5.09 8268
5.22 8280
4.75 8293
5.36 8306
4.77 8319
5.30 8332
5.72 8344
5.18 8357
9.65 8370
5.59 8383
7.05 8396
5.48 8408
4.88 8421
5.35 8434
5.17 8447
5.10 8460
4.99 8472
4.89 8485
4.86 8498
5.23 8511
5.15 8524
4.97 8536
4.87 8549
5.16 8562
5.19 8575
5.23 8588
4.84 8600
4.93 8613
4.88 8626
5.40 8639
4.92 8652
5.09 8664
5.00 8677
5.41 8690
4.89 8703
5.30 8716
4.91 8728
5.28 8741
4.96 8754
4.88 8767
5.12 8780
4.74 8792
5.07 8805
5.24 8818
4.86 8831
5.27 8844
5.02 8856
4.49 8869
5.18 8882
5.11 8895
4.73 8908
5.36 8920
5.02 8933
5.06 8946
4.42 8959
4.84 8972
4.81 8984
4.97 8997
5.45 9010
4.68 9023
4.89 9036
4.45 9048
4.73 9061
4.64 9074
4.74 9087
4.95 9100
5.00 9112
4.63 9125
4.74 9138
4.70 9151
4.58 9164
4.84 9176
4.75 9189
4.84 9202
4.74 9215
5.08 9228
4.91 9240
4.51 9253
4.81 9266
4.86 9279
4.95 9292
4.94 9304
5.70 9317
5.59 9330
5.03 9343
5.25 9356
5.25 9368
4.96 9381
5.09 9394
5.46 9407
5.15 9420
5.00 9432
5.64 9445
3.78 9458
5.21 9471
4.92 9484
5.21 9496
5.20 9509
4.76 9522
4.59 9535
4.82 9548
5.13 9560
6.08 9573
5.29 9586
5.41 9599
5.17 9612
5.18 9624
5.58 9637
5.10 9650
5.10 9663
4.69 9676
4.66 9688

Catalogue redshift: 0.275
